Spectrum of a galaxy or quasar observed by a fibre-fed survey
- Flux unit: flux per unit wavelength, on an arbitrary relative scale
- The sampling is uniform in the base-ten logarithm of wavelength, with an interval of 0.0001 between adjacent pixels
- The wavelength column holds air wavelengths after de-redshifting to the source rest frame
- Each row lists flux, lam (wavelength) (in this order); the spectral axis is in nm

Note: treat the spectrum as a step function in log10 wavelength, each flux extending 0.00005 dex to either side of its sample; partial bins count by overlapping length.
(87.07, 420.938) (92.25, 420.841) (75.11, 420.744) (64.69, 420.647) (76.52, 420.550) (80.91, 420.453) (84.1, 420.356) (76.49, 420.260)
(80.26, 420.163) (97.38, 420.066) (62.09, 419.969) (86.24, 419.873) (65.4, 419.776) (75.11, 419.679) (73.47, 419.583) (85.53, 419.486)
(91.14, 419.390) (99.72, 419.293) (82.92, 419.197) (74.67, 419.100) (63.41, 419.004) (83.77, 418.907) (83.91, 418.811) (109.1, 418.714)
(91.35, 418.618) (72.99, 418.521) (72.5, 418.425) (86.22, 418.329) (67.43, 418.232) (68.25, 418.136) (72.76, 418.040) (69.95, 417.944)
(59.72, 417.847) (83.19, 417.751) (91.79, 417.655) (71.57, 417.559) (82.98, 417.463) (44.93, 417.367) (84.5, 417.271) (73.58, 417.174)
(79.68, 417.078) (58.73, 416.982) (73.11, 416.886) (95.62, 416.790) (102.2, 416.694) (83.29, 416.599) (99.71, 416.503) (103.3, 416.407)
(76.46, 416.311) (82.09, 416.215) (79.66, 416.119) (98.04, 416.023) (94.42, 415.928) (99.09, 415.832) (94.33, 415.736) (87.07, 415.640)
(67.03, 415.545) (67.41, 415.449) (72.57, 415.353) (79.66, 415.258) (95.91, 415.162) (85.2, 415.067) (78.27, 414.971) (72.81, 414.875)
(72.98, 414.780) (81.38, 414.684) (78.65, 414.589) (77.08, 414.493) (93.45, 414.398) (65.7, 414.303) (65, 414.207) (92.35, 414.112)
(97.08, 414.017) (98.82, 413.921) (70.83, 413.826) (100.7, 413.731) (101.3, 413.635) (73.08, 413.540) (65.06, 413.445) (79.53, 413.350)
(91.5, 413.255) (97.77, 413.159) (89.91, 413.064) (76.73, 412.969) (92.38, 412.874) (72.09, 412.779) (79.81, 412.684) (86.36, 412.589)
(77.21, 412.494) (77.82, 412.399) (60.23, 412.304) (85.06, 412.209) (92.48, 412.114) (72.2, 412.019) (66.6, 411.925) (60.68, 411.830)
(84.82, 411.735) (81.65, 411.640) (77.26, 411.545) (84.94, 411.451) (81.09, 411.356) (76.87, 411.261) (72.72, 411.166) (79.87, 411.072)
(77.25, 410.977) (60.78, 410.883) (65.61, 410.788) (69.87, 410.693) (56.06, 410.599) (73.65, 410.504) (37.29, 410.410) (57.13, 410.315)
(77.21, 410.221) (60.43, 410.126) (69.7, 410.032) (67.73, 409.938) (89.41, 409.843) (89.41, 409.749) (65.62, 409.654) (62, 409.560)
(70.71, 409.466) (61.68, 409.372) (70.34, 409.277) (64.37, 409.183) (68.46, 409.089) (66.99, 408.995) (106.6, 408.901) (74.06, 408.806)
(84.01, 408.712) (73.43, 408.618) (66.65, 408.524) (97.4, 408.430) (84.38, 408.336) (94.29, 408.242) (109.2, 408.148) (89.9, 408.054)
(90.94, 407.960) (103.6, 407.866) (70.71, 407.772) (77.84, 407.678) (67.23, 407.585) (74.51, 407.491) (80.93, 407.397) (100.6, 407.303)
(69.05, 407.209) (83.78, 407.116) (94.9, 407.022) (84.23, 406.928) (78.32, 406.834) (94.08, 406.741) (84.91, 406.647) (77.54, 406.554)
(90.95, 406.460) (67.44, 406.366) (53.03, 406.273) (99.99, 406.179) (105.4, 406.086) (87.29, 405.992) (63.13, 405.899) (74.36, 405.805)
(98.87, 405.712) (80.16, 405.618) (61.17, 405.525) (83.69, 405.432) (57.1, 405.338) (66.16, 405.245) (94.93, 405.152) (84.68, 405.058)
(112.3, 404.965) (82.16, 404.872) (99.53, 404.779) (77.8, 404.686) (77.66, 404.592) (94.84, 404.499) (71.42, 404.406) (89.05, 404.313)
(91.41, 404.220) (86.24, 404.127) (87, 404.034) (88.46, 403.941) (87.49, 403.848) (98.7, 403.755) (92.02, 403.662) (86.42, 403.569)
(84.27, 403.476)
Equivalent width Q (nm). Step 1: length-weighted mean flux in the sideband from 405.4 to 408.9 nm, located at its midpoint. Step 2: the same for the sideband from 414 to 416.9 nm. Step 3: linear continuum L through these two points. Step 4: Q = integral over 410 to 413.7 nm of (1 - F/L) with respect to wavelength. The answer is 0.36 nm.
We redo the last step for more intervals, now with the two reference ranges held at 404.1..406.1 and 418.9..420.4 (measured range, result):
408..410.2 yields 0.12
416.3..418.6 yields 0.06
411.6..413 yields 0.07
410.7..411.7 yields 0.08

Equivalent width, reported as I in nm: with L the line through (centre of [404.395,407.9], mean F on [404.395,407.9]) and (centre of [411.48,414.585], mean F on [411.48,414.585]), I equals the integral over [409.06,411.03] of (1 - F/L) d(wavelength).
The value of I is 0.35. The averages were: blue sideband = 82.3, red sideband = 81.3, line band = 67.4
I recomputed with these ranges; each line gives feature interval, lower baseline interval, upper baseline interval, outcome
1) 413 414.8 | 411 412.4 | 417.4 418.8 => -0.151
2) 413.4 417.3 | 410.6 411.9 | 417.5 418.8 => -0.341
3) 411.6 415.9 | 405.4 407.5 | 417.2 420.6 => -0.068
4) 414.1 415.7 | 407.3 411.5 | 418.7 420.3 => 0.011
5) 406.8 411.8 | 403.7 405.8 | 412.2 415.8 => 0.386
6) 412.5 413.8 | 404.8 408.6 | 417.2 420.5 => -0.059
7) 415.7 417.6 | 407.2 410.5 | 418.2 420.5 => -0.089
